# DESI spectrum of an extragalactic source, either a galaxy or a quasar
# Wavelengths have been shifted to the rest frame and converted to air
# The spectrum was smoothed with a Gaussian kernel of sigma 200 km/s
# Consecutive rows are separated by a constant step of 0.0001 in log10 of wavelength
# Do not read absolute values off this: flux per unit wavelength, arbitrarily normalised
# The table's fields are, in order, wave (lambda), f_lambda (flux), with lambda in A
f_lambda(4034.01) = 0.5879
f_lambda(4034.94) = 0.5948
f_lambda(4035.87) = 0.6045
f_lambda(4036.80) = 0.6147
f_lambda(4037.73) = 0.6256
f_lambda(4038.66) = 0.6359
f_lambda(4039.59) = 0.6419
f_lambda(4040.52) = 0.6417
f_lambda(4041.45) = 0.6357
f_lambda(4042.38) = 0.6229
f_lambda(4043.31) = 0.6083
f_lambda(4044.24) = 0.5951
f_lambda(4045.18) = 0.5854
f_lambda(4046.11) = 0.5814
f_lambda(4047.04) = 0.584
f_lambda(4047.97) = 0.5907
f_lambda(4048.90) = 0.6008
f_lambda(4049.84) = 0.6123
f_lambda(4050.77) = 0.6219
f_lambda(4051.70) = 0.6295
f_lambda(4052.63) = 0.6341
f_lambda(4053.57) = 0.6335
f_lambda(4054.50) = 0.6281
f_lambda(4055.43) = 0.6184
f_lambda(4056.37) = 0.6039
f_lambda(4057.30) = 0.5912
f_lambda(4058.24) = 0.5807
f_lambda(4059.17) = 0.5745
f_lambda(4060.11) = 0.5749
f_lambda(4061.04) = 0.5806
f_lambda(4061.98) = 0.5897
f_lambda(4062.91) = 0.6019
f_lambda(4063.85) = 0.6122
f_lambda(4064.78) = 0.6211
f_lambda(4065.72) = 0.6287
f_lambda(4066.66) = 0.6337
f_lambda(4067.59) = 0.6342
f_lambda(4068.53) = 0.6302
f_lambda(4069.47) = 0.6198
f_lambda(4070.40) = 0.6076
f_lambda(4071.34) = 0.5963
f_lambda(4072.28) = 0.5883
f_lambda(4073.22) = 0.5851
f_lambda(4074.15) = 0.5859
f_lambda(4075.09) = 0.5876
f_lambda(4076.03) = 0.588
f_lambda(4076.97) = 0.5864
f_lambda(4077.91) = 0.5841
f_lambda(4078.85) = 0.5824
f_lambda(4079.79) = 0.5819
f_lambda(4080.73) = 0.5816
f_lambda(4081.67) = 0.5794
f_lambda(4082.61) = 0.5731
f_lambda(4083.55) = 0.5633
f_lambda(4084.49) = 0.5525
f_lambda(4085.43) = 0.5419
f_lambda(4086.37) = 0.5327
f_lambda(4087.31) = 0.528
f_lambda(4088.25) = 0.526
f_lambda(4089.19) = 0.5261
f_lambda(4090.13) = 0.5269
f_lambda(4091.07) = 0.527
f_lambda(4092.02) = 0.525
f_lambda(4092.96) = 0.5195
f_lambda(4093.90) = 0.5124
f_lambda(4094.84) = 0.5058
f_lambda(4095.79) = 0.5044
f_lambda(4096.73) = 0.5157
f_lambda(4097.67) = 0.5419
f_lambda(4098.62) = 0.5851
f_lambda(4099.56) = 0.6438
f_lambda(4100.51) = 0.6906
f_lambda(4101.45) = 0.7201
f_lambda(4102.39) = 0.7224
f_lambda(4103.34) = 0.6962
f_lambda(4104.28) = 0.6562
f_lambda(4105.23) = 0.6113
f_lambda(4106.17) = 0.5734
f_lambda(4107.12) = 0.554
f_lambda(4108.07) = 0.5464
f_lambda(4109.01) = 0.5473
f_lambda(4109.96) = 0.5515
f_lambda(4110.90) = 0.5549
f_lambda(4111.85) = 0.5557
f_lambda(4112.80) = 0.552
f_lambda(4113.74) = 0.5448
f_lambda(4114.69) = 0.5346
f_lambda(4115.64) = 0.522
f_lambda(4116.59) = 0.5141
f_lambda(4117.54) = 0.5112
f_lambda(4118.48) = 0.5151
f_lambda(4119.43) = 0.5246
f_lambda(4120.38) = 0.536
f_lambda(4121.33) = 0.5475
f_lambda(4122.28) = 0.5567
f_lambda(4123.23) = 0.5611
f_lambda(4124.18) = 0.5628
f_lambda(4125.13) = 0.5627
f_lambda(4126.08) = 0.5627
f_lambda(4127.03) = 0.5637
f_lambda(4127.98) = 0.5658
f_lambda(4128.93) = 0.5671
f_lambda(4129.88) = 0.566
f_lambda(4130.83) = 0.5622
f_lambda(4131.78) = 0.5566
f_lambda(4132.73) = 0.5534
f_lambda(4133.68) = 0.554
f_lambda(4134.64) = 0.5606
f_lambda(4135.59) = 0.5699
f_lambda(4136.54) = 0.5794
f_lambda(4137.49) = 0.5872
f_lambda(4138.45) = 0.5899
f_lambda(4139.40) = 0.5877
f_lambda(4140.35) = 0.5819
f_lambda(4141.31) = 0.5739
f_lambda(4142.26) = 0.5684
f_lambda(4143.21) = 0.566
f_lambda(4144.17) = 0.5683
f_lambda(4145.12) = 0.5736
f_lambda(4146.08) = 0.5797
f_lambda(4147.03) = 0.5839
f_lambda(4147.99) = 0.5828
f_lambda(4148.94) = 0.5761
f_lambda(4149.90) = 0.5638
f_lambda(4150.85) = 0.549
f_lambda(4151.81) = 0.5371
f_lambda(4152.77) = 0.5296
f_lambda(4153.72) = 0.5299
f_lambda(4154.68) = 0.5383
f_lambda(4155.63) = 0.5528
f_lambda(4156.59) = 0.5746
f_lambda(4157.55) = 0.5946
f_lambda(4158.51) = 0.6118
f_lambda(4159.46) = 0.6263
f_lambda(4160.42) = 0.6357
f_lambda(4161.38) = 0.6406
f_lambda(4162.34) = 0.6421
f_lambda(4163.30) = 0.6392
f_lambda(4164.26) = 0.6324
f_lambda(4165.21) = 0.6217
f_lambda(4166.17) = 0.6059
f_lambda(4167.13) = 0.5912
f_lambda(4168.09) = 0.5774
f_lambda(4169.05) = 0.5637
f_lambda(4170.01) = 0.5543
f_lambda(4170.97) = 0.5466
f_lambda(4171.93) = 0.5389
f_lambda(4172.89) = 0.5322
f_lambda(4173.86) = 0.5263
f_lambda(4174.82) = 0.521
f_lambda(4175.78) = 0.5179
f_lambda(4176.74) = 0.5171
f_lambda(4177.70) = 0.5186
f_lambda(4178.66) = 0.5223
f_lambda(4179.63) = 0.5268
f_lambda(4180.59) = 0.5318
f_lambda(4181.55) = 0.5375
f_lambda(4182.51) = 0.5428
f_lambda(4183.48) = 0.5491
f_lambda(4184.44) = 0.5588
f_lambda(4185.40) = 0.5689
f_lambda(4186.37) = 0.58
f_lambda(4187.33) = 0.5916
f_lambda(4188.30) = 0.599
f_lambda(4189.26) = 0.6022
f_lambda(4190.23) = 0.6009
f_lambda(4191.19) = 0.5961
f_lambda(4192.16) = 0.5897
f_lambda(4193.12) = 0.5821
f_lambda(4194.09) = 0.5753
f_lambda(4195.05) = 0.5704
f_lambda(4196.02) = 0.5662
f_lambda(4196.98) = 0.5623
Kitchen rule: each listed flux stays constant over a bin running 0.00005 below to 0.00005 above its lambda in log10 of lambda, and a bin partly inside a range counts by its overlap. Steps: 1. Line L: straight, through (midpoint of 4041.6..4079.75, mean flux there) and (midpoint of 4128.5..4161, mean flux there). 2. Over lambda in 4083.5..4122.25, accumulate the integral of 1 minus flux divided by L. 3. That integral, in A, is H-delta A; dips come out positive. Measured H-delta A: 1.8 A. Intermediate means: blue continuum 0.603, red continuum 0.572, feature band 0.56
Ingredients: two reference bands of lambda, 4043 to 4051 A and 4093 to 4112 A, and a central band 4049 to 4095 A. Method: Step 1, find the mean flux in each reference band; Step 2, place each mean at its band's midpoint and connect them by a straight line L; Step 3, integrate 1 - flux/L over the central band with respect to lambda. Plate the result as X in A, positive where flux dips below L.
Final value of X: 0.8 A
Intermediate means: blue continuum 0.596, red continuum 0.589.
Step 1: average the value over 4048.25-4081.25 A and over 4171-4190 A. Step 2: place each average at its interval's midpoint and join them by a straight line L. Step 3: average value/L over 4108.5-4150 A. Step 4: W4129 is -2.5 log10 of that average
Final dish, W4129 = 0.02 mag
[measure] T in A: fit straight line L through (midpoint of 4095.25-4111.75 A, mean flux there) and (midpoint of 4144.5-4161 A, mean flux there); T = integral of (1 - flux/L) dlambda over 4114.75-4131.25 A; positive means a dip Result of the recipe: 1.2 A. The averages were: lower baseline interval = 0.599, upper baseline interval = 0.573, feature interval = 0.547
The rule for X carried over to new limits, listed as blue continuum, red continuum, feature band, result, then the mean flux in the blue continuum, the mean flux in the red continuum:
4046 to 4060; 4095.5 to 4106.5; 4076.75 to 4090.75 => 1.38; 0.605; 0.625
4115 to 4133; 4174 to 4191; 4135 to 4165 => -1.81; 0.548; 0.553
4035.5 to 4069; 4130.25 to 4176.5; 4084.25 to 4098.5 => 1.67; 0.611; 0.574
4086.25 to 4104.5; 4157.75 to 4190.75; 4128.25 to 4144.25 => 0.11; 0.575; 0.573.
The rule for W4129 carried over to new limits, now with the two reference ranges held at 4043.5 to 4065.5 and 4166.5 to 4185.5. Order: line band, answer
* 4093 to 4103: -0.02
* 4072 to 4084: 0.02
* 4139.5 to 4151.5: -0.03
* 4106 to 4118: 0.06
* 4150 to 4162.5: -0.05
